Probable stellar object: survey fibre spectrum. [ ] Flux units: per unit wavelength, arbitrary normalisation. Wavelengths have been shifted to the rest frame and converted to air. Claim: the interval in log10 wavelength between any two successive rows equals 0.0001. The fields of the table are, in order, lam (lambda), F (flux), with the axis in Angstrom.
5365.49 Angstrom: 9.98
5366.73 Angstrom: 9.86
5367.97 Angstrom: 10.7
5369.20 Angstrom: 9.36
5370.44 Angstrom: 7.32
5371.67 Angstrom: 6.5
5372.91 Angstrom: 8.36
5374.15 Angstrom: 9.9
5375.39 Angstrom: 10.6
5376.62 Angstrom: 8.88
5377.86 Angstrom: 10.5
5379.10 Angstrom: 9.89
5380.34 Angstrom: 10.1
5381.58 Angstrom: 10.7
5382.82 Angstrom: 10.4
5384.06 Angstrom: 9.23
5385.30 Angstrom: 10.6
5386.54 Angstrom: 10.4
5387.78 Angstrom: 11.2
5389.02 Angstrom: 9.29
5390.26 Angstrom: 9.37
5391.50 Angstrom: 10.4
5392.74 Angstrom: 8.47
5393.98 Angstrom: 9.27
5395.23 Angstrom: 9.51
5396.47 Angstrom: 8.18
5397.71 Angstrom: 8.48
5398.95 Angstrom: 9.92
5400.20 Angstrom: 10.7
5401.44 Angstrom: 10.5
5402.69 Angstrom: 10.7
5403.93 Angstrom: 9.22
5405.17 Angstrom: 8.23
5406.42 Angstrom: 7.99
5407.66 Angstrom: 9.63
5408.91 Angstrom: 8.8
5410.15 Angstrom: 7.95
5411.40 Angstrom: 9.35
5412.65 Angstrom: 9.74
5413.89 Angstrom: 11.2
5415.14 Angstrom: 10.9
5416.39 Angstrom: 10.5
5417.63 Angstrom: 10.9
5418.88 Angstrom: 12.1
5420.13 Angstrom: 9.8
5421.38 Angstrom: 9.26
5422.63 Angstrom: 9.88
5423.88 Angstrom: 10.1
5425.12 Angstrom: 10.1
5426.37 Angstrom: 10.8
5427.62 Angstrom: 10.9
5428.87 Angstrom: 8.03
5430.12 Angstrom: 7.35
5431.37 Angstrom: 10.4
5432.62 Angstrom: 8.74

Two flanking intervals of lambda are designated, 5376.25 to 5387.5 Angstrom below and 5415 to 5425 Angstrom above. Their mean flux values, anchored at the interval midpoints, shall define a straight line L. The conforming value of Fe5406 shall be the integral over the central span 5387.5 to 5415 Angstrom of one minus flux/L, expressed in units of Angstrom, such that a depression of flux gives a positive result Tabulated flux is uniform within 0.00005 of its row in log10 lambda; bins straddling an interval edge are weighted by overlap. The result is 2.2 Angstrom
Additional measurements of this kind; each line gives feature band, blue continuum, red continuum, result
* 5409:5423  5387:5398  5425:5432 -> -0.9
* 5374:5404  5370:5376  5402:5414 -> -3.4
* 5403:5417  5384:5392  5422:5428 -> 1.1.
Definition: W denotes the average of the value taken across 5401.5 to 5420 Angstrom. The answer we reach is 9.82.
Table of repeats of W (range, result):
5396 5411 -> 9.2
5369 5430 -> 9.66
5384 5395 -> 9.82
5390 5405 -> 9.53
